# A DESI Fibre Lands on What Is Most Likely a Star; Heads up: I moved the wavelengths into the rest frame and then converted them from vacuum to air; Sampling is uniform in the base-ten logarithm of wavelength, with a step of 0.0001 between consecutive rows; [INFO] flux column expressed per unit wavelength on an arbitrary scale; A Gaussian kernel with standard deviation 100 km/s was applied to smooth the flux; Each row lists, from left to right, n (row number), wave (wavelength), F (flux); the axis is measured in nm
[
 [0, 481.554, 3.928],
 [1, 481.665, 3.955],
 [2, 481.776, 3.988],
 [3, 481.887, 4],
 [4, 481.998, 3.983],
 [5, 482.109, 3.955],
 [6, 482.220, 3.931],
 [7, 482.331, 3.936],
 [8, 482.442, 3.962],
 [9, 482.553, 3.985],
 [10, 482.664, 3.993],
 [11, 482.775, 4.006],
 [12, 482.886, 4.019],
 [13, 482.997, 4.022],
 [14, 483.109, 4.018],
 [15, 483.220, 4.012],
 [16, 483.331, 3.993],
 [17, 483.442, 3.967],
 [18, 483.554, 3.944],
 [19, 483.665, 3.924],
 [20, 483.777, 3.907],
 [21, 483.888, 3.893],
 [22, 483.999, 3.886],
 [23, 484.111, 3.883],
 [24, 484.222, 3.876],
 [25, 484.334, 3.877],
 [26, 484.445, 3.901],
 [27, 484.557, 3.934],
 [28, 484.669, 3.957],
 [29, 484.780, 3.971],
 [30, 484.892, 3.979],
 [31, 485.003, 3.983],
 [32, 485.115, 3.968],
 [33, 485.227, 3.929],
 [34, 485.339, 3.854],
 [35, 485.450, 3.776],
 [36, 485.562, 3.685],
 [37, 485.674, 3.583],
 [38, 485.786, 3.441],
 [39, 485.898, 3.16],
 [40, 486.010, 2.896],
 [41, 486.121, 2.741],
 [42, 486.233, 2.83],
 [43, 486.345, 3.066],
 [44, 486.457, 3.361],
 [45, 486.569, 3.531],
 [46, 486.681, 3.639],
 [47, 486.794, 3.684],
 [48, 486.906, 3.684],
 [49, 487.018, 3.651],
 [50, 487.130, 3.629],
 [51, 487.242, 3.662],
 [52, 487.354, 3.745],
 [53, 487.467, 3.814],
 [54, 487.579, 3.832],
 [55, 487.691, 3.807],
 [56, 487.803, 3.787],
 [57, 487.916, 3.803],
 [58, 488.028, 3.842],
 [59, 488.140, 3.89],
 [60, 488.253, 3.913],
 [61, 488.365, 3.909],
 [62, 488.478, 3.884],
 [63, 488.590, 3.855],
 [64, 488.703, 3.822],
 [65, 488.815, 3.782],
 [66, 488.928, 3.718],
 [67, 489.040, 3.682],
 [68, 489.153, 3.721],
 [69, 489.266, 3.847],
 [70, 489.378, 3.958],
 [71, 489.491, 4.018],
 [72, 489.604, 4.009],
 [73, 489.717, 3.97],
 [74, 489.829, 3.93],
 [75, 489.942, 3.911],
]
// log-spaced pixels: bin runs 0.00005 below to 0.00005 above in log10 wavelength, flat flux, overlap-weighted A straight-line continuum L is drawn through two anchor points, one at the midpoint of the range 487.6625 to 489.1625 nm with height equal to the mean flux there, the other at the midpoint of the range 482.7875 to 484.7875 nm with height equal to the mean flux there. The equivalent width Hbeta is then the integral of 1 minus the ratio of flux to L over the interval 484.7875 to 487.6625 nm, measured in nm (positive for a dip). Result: 0.23 nm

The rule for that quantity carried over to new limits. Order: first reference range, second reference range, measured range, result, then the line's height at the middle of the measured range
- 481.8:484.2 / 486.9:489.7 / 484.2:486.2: 0.11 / 3.9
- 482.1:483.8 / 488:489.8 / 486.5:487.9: 0.07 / 3.9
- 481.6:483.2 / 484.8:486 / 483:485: -0.05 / 3.84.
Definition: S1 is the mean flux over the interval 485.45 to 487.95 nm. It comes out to 3.5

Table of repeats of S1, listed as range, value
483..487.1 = 3.71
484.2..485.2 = 3.94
